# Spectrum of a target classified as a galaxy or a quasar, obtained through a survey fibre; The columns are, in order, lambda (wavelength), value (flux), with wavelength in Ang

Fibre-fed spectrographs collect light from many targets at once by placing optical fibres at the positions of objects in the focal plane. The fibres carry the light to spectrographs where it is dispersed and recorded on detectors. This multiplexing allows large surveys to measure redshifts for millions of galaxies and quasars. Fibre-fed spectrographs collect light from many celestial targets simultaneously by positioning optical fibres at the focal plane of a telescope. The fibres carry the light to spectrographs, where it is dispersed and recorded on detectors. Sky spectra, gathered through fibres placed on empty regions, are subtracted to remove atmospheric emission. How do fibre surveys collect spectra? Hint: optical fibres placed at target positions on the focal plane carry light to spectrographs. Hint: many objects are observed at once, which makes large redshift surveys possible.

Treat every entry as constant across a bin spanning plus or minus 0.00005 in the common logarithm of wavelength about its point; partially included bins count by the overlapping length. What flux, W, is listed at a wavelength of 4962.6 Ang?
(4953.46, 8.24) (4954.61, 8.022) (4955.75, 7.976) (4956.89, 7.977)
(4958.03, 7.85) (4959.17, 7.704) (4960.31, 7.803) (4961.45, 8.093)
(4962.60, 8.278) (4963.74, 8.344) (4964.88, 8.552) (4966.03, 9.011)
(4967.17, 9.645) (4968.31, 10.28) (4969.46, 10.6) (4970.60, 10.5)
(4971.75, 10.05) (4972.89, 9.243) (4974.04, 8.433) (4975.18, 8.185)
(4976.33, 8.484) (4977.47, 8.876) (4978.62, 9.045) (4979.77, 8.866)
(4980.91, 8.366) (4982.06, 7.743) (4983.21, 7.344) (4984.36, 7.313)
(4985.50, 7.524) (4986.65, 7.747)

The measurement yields 8.278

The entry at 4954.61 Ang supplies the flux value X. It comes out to 8.022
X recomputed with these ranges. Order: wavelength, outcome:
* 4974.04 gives 8.433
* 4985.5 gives 7.524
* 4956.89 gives 7.977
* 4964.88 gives 8.552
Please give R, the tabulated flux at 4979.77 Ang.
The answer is 8.866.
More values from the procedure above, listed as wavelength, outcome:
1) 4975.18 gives 8.185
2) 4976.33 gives 8.484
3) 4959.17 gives 7.704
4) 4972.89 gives 9.243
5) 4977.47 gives 8.876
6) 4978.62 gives 9.045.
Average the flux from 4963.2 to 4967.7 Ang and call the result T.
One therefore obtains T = 8.88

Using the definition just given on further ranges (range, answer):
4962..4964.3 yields 8.29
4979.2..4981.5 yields 8.62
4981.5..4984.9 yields 7.46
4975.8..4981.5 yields 8.73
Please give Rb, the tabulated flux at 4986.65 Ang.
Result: 7.747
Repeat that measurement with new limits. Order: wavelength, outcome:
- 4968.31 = 10.28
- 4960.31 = 7.803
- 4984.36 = 7.313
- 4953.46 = 8.24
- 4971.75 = 10.05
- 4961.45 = 8.093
